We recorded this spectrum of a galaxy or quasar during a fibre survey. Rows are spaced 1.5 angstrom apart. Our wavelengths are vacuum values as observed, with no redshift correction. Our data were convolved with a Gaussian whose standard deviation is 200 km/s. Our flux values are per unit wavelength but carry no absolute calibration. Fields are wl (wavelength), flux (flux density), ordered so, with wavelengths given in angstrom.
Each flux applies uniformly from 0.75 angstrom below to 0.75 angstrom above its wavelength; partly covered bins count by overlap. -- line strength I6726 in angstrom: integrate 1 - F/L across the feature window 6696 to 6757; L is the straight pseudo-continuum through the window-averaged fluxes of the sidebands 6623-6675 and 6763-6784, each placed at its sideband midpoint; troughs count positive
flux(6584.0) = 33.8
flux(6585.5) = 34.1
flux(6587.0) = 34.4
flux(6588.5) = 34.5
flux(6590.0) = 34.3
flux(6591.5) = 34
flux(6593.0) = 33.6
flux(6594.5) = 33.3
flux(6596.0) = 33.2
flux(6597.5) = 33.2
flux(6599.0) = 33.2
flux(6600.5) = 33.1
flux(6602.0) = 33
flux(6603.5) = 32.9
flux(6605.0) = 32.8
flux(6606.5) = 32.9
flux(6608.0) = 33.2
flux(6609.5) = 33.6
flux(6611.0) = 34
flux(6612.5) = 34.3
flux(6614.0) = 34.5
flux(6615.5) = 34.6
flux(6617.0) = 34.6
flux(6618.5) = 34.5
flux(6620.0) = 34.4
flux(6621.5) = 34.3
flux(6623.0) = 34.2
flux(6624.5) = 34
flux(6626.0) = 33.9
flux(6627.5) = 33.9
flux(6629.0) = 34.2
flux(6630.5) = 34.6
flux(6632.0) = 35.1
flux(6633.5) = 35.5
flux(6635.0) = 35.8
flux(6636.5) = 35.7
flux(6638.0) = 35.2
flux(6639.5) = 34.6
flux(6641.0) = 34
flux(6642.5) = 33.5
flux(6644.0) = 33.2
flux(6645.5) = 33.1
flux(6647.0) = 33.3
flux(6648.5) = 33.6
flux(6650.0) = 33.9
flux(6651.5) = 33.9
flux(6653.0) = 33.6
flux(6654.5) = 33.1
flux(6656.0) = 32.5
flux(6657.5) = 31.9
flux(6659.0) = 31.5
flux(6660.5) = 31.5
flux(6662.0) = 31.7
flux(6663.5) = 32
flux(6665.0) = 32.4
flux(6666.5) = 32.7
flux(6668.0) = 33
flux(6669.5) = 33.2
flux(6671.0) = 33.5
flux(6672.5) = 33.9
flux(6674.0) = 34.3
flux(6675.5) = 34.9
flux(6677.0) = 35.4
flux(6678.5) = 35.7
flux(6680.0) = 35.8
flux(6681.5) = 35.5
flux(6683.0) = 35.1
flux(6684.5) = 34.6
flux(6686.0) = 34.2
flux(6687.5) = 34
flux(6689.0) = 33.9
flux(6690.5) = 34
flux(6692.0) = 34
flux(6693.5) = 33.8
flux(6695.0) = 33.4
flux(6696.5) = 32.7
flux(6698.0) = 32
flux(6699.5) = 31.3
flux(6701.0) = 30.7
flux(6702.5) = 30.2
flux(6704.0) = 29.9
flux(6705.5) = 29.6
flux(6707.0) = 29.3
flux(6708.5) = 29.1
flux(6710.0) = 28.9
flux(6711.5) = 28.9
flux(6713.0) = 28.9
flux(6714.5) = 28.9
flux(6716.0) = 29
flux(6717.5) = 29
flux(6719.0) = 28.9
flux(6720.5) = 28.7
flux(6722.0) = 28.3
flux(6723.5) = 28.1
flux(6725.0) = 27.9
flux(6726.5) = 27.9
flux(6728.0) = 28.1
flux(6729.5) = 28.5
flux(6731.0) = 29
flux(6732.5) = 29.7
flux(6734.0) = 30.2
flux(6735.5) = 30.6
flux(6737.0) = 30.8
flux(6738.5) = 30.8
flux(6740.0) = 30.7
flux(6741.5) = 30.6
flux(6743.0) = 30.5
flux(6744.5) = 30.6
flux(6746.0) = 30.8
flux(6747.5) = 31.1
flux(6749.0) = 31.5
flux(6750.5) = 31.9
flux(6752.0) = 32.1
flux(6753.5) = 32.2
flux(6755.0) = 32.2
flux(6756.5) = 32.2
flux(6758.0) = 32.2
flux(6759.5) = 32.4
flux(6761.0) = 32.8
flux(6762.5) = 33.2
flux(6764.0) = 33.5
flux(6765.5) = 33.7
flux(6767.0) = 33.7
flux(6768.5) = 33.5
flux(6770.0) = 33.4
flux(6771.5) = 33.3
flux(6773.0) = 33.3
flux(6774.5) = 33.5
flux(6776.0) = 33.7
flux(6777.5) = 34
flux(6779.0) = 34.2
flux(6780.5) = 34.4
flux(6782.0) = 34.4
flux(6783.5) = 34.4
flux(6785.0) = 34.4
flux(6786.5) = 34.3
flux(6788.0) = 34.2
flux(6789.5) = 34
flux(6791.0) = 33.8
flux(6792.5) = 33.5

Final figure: 6.6 angstrom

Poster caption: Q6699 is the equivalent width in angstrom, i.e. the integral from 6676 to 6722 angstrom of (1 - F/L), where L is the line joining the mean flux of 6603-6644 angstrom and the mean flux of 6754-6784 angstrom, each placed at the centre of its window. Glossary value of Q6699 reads 2.7 angstrom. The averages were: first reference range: 34.2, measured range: 31.8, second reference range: 33.4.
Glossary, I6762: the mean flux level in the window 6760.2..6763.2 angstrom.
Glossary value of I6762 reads 33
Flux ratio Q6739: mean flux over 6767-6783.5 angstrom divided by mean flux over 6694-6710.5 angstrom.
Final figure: 1.1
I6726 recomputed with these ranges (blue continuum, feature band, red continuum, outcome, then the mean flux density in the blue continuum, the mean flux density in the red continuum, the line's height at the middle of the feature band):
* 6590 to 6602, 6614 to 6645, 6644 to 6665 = -1.4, 33.4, 32.7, 33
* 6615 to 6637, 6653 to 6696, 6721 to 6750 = -1.6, 34.6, 29.8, 32.5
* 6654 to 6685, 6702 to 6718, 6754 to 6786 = 2.0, 33.5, 33.4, 33.5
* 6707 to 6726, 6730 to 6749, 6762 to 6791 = 0.1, 28.7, 33.9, 30.7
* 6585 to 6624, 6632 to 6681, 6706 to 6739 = -3.1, 33.8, 29.1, 31.7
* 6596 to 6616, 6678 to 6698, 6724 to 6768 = -1.4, 33.5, 31.1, 32.1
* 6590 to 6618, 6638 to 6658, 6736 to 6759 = -0.4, 33.6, 31.4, 32.9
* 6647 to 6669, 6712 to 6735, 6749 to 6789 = 3.0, 32.7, 33.3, 33.1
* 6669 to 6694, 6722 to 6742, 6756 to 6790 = 2.7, 34.5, 33.6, 34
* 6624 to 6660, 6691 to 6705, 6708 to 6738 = -0.7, 33.9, 29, 30.5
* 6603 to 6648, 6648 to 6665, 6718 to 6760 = 0.2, 34.2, 30.3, 33.1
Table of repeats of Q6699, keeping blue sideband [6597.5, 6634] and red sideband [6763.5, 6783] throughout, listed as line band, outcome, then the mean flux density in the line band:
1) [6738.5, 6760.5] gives 1.5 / 31.5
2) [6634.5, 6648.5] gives -0.1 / 34.2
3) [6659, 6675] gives 0.5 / 32.8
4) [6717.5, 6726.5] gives 1.4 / 28.4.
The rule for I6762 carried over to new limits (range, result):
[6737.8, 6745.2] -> 30.6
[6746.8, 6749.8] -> 31.3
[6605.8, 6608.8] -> 33.1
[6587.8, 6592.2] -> 34.3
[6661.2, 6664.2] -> 31.8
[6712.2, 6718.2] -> 28.9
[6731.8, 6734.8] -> 30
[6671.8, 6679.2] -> 34.8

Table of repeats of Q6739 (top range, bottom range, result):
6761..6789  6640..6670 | 1.03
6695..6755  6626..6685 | 0.89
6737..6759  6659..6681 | 0.94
